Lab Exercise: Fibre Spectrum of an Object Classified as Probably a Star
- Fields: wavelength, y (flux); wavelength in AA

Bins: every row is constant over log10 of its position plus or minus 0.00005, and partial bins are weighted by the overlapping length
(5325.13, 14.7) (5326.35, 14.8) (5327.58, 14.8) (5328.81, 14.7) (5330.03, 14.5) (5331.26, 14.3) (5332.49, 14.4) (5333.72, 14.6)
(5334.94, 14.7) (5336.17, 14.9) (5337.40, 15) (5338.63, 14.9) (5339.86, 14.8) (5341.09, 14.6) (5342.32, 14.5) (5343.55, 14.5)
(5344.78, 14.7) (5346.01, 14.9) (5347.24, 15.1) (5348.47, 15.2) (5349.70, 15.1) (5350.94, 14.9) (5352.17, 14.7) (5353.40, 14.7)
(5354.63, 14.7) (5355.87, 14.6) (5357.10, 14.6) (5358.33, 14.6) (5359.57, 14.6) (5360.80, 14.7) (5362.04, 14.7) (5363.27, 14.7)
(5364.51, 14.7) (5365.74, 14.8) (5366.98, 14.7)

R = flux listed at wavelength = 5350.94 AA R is 14.9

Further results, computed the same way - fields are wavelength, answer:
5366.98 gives 14.7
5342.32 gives 14.5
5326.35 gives 14.8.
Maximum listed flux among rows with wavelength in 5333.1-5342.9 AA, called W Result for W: 15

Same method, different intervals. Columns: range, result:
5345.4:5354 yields 15.2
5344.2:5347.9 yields 15.1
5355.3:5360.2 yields 14.6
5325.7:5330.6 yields 14.8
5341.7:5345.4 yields 14.7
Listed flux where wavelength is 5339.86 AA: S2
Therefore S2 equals 14.8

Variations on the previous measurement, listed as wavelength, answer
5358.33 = 14.6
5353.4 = 14.7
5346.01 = 14.9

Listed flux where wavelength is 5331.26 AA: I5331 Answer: 14.3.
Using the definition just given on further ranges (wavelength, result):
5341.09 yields 14.6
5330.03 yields 14.5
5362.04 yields 14.7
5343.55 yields 14.5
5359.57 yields 14.6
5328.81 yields 14.7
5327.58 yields 14.8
